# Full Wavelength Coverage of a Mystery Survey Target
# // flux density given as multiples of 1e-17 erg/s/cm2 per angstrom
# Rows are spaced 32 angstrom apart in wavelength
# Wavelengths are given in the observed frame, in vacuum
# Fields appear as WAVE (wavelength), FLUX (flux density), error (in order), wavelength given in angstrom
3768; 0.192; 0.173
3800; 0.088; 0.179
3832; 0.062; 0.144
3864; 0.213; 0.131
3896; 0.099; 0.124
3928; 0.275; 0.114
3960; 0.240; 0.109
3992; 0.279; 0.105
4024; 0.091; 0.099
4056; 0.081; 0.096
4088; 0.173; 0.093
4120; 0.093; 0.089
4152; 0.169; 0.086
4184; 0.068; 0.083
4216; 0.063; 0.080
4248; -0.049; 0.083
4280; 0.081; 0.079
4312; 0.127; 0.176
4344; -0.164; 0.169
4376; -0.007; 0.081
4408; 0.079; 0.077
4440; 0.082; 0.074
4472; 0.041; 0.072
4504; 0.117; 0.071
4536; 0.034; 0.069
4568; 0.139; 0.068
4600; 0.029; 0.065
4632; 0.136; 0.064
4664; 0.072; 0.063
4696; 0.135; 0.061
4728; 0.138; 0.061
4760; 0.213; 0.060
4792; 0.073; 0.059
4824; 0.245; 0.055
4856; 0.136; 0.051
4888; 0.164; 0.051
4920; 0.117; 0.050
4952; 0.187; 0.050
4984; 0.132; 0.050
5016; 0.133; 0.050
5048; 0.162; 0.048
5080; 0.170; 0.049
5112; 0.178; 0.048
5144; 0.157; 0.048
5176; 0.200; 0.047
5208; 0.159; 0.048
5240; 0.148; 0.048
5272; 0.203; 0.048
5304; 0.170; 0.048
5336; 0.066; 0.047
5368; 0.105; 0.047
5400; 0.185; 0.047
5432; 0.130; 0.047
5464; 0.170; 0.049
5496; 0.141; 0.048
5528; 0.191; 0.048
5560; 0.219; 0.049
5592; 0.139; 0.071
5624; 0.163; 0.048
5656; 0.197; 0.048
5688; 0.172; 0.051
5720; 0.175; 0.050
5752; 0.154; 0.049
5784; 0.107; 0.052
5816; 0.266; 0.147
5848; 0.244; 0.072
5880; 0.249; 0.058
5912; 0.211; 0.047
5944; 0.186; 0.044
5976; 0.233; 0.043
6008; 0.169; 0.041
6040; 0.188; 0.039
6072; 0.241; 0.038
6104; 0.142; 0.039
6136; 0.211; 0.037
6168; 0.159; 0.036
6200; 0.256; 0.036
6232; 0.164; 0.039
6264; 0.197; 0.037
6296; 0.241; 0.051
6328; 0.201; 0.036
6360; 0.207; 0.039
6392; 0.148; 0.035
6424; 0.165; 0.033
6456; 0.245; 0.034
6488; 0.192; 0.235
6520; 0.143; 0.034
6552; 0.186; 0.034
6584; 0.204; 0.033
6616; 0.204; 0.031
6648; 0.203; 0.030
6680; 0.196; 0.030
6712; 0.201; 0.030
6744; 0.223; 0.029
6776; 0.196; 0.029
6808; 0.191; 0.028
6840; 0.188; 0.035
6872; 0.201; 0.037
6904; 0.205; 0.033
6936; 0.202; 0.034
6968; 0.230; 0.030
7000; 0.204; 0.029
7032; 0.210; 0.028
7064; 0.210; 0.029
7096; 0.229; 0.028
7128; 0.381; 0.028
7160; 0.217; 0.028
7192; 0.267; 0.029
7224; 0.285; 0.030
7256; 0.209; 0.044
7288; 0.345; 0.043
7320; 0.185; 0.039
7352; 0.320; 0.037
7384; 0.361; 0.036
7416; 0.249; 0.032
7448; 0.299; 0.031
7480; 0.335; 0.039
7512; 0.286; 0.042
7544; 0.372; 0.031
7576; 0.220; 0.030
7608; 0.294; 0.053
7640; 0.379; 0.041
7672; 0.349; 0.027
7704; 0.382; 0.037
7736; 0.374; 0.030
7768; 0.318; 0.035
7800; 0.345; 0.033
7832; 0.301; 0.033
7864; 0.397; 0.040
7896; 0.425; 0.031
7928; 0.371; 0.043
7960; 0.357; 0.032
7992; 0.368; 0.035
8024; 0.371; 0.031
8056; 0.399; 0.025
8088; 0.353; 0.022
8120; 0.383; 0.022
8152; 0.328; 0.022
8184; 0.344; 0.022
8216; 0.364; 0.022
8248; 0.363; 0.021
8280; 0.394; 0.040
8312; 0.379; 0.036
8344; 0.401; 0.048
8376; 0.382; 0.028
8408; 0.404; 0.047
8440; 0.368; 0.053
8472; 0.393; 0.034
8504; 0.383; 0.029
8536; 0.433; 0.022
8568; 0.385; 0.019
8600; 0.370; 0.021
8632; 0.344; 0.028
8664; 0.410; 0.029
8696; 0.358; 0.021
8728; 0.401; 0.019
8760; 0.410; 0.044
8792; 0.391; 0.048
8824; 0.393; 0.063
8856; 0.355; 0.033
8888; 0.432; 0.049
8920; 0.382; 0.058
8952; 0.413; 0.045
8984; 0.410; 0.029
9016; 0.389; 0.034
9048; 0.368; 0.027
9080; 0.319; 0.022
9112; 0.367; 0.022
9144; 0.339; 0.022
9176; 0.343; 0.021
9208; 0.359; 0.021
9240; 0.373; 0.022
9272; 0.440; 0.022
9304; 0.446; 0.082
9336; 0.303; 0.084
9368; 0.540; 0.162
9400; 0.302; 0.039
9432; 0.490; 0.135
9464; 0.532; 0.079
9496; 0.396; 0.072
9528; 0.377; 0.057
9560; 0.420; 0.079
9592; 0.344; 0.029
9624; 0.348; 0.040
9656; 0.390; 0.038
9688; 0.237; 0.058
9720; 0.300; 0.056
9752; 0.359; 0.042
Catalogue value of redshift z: 0.909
